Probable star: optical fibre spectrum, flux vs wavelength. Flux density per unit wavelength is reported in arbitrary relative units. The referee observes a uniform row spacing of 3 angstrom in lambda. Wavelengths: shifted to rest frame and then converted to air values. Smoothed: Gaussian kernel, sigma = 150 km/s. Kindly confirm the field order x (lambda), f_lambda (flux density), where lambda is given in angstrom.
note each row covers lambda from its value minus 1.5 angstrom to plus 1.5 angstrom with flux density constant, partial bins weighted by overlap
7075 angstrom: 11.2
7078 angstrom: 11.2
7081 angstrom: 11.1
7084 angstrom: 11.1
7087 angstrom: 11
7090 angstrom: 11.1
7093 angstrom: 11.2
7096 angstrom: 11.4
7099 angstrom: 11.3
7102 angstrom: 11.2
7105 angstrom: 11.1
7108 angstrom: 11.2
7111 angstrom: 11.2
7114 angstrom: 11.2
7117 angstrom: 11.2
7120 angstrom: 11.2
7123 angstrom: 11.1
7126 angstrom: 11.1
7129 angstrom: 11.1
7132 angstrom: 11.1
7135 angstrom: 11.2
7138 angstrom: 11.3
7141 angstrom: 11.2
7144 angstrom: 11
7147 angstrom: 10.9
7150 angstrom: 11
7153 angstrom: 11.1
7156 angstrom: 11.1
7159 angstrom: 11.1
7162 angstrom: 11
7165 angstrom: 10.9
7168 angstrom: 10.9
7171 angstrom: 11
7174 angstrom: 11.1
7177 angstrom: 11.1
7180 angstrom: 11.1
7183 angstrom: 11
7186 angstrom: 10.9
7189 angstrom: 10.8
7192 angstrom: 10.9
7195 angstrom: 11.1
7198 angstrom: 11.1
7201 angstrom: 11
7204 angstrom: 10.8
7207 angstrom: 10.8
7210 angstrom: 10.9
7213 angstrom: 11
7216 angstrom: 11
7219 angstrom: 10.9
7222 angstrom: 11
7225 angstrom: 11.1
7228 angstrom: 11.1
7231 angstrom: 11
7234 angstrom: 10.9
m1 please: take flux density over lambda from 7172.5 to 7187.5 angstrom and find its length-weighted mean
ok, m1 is 11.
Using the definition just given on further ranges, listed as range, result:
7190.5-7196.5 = 11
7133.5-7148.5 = 11.1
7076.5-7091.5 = 11.1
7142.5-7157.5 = 11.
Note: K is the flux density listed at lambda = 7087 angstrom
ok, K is 11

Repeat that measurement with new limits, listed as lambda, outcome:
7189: 10.8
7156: 11.1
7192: 10.9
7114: 11.2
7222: 11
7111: 11.2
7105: 11.1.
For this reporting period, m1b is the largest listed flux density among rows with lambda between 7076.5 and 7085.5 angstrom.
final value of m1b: 11.2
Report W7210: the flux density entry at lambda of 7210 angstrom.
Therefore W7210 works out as 10.9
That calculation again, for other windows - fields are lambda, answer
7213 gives 11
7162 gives 11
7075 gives 11.2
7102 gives 11.2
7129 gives 11.1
